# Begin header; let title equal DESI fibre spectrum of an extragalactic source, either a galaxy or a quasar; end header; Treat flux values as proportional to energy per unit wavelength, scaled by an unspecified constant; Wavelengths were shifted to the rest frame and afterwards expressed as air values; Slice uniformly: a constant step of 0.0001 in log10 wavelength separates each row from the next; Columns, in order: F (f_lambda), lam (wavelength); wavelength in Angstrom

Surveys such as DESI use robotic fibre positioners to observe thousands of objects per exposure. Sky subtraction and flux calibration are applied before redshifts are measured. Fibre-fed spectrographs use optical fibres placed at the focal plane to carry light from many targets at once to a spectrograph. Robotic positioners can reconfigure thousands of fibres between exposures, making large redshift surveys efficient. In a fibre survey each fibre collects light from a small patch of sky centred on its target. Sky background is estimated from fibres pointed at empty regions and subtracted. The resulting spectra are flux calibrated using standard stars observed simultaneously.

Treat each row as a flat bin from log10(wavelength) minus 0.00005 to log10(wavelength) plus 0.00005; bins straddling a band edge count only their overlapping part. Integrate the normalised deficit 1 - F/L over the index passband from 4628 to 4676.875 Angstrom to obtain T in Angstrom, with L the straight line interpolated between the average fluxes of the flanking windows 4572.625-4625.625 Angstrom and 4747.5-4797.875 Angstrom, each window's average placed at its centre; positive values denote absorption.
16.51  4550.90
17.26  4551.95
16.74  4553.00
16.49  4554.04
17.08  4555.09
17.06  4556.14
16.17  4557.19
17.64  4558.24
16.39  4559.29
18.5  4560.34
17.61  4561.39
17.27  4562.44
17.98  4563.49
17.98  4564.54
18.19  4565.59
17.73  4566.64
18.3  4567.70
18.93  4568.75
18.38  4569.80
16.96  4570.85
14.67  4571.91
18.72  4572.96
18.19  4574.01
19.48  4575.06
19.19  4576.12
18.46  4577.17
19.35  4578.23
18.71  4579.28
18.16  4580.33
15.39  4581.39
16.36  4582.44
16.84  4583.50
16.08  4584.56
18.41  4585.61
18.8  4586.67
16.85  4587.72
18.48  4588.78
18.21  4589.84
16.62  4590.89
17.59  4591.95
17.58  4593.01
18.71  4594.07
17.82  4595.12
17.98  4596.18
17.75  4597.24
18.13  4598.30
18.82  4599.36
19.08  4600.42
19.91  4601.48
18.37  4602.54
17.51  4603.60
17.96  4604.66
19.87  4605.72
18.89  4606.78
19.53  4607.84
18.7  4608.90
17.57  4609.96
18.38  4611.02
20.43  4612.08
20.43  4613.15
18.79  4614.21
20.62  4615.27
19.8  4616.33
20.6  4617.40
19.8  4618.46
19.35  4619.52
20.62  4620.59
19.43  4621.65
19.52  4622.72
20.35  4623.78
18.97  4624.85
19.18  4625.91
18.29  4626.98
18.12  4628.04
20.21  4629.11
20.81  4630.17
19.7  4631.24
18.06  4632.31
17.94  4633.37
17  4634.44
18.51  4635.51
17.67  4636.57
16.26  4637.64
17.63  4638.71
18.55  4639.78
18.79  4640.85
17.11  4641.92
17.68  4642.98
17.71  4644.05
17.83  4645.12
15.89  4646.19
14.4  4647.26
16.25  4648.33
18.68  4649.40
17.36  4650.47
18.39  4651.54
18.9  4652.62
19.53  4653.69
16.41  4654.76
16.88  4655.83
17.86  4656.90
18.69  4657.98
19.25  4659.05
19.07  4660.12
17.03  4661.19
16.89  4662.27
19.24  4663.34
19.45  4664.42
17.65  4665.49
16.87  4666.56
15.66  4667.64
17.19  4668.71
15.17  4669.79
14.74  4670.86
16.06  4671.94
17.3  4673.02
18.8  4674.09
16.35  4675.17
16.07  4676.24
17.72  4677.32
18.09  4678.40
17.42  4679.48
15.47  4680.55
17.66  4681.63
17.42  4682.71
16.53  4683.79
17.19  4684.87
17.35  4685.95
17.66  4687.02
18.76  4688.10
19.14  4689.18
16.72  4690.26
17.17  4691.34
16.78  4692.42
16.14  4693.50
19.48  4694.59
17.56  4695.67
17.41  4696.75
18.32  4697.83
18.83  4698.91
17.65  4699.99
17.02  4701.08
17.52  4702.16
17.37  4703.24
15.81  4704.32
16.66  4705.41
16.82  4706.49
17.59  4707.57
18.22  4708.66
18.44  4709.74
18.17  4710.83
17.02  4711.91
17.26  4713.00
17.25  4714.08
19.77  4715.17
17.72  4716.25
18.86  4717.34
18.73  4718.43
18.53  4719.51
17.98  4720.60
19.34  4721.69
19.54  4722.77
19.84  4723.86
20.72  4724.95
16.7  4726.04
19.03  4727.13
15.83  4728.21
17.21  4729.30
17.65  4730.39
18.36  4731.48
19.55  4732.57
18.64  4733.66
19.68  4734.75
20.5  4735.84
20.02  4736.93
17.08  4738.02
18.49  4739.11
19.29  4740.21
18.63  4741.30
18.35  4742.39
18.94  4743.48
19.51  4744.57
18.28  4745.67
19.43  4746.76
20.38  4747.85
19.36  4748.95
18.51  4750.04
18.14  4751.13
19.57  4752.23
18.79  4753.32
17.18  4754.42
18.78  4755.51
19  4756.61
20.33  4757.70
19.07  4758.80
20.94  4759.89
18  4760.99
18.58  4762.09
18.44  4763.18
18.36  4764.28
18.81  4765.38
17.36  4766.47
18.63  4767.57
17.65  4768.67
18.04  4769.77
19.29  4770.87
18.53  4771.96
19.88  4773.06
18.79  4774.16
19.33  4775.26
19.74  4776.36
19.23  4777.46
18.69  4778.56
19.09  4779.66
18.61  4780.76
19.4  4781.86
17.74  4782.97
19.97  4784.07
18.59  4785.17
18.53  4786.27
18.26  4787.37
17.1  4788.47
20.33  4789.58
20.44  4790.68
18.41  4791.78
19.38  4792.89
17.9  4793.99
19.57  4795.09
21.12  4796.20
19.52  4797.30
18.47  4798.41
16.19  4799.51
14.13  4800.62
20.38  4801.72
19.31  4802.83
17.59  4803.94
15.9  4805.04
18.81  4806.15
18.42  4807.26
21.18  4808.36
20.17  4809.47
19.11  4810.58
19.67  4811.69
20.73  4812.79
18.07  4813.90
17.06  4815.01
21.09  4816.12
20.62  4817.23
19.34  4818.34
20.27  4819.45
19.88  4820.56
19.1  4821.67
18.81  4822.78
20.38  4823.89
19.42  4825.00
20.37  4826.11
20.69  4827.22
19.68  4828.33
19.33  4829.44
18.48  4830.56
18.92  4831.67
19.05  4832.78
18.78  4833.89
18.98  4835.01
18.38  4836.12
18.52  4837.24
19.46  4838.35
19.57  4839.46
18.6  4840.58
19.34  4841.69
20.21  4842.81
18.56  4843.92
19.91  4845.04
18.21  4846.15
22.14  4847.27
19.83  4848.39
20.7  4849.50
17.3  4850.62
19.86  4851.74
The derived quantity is 2.8 Angstrom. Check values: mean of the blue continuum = 18.6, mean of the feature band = 17.6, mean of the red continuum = 18.9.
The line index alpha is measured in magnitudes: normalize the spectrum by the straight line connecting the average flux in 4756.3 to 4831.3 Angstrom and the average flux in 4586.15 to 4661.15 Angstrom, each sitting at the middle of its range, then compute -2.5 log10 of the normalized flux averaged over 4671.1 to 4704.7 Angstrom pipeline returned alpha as 0.08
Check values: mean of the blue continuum 18.5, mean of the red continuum 19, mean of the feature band 17.4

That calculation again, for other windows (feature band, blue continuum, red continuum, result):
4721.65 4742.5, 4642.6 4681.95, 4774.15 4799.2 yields -0.025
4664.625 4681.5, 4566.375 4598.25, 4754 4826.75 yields 0.095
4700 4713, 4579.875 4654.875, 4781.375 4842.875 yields 0.081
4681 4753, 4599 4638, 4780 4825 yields 0.048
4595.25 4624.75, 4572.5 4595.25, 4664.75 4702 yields -0.084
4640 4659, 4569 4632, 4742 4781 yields 0.064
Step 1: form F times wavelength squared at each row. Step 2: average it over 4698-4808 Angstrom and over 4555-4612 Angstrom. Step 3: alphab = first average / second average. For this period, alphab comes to 1.1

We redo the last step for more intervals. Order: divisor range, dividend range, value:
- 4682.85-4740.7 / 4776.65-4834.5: 1.10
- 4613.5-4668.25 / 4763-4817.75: 1.09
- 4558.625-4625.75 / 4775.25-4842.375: 1.13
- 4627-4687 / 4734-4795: 1.13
